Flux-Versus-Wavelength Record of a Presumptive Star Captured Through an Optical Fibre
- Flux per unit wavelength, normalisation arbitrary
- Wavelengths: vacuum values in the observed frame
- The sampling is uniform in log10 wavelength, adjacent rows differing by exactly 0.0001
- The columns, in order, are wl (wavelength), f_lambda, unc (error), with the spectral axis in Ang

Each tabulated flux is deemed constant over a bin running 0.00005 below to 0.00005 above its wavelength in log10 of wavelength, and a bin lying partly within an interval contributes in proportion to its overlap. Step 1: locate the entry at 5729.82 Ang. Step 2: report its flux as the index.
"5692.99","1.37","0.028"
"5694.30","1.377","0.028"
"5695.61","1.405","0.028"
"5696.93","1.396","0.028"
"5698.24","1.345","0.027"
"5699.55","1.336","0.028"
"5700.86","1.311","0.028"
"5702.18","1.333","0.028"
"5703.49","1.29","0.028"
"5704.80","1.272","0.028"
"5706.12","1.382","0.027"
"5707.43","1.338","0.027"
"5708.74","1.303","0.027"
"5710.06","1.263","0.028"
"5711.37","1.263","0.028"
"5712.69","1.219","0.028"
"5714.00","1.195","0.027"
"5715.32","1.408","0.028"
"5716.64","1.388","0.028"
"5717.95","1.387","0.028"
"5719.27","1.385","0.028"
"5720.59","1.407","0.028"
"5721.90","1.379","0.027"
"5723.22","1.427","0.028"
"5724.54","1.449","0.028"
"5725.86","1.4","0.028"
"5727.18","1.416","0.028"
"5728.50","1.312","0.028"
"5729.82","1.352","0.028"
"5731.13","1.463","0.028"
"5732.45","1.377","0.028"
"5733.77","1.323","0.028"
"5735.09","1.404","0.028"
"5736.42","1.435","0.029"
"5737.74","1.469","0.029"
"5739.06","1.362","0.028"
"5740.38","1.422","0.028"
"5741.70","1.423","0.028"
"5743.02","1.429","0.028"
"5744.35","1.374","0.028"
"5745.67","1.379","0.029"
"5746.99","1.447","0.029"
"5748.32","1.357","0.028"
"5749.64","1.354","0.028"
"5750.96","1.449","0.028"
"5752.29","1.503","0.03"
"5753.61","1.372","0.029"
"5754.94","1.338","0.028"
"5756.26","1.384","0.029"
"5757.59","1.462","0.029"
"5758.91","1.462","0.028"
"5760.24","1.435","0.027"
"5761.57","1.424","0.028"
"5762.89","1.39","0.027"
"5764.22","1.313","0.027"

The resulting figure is 1.352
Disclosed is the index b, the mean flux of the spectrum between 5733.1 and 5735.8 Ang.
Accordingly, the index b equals 1.36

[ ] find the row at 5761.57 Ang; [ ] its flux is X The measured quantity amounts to 1.424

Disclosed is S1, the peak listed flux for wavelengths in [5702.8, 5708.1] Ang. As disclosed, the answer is 1.382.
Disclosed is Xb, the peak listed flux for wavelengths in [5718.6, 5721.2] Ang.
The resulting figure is 1.407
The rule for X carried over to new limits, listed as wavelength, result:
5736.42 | 1.435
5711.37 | 1.263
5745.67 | 1.379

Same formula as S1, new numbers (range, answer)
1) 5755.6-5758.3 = 1.462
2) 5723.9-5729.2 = 1.449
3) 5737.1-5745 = 1.469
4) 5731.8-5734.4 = 1.377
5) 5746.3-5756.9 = 1.503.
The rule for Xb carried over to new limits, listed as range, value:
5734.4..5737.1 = 1.435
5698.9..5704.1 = 1.336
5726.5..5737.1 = 1.463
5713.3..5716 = 1.408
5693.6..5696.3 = 1.405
